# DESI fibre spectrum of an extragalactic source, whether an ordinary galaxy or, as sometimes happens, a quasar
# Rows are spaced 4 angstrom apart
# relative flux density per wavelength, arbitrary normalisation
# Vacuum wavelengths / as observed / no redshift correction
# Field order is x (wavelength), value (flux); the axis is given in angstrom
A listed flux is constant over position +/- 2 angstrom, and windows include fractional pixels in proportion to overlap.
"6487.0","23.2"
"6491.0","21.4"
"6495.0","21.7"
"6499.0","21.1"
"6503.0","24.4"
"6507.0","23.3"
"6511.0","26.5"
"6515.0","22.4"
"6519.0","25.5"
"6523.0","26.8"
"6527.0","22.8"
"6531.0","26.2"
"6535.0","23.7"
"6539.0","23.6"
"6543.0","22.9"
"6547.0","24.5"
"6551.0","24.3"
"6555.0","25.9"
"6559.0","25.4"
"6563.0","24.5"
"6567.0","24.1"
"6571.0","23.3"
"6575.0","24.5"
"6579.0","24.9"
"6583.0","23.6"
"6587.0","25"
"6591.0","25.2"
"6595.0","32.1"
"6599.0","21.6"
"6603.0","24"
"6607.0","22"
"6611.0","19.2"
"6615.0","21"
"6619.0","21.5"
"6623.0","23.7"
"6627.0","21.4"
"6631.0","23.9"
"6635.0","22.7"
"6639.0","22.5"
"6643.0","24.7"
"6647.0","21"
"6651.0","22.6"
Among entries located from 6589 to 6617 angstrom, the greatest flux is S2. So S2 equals 32.1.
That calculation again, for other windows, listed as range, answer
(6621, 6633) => 23.9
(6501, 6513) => 26.5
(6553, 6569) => 25.9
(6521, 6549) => 26.8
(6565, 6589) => 25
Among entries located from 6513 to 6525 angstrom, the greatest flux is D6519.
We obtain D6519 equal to 26.8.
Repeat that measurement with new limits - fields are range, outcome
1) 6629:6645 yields 24.7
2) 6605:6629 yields 23.7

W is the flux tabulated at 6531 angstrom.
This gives 26.2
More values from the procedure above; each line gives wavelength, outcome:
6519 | 25.5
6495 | 21.7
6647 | 21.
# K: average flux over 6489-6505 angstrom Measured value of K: 22.1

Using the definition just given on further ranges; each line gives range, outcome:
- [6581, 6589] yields 24.3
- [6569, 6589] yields 24.3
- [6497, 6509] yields 22.9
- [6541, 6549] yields 23.7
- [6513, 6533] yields 24.7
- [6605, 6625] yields 21.5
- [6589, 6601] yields 26.3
